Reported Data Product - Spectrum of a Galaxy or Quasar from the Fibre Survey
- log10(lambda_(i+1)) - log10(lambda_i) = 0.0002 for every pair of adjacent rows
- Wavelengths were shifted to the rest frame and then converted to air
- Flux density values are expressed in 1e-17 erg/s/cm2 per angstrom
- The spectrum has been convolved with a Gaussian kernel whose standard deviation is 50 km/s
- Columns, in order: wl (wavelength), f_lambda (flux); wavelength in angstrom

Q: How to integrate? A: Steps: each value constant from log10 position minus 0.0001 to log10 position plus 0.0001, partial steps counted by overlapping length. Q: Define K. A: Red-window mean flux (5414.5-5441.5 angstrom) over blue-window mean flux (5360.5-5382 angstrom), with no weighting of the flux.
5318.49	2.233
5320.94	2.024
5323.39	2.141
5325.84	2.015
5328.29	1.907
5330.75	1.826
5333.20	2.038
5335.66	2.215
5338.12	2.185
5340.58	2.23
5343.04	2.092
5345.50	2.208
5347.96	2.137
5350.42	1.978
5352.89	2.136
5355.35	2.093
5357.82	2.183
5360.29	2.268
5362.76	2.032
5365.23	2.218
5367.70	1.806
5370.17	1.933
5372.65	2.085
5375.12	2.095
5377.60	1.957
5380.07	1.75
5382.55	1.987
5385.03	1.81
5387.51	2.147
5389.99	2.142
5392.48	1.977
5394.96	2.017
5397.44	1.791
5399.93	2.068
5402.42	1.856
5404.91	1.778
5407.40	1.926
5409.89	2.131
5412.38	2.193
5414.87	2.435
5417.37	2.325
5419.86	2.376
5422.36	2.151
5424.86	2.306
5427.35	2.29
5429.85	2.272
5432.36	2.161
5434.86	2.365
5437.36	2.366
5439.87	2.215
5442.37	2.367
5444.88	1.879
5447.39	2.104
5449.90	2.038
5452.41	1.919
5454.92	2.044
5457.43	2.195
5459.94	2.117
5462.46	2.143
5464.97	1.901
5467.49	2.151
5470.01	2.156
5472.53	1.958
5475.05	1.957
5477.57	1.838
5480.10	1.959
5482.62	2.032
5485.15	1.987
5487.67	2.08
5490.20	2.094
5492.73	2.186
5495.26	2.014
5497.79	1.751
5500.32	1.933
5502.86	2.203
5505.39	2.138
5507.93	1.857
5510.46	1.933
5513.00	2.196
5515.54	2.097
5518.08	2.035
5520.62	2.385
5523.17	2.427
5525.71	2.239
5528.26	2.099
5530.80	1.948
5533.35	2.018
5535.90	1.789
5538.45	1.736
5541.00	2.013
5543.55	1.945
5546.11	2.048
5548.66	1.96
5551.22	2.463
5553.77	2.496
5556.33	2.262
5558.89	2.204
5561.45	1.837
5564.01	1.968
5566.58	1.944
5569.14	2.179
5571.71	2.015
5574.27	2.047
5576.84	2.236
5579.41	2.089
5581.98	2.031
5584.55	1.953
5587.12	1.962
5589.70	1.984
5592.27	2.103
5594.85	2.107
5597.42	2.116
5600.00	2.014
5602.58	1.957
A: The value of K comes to 1.1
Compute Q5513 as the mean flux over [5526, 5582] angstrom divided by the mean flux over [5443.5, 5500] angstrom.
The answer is 1.02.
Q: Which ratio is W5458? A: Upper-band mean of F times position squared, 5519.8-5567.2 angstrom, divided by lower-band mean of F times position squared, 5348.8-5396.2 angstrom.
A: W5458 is 1.10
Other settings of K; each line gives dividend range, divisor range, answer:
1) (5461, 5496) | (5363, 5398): 1.02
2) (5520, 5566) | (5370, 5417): 1.04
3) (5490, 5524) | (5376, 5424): 1.02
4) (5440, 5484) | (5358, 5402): 1.02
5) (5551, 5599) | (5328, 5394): 1.02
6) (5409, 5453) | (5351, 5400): 1.10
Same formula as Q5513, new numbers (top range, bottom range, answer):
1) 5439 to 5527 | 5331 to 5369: 0.98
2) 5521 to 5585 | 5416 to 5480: 0.97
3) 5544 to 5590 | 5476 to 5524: 1.02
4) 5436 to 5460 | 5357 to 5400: 1.06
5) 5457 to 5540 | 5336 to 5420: 0.99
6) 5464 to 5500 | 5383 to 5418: 0.98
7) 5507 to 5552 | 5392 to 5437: 0.96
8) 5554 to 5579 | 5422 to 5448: 0.94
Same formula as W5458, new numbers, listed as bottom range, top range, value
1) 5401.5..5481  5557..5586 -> 1.01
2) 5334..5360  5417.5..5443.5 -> 1.10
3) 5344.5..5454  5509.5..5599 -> 1.05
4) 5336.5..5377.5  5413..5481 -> 1.06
